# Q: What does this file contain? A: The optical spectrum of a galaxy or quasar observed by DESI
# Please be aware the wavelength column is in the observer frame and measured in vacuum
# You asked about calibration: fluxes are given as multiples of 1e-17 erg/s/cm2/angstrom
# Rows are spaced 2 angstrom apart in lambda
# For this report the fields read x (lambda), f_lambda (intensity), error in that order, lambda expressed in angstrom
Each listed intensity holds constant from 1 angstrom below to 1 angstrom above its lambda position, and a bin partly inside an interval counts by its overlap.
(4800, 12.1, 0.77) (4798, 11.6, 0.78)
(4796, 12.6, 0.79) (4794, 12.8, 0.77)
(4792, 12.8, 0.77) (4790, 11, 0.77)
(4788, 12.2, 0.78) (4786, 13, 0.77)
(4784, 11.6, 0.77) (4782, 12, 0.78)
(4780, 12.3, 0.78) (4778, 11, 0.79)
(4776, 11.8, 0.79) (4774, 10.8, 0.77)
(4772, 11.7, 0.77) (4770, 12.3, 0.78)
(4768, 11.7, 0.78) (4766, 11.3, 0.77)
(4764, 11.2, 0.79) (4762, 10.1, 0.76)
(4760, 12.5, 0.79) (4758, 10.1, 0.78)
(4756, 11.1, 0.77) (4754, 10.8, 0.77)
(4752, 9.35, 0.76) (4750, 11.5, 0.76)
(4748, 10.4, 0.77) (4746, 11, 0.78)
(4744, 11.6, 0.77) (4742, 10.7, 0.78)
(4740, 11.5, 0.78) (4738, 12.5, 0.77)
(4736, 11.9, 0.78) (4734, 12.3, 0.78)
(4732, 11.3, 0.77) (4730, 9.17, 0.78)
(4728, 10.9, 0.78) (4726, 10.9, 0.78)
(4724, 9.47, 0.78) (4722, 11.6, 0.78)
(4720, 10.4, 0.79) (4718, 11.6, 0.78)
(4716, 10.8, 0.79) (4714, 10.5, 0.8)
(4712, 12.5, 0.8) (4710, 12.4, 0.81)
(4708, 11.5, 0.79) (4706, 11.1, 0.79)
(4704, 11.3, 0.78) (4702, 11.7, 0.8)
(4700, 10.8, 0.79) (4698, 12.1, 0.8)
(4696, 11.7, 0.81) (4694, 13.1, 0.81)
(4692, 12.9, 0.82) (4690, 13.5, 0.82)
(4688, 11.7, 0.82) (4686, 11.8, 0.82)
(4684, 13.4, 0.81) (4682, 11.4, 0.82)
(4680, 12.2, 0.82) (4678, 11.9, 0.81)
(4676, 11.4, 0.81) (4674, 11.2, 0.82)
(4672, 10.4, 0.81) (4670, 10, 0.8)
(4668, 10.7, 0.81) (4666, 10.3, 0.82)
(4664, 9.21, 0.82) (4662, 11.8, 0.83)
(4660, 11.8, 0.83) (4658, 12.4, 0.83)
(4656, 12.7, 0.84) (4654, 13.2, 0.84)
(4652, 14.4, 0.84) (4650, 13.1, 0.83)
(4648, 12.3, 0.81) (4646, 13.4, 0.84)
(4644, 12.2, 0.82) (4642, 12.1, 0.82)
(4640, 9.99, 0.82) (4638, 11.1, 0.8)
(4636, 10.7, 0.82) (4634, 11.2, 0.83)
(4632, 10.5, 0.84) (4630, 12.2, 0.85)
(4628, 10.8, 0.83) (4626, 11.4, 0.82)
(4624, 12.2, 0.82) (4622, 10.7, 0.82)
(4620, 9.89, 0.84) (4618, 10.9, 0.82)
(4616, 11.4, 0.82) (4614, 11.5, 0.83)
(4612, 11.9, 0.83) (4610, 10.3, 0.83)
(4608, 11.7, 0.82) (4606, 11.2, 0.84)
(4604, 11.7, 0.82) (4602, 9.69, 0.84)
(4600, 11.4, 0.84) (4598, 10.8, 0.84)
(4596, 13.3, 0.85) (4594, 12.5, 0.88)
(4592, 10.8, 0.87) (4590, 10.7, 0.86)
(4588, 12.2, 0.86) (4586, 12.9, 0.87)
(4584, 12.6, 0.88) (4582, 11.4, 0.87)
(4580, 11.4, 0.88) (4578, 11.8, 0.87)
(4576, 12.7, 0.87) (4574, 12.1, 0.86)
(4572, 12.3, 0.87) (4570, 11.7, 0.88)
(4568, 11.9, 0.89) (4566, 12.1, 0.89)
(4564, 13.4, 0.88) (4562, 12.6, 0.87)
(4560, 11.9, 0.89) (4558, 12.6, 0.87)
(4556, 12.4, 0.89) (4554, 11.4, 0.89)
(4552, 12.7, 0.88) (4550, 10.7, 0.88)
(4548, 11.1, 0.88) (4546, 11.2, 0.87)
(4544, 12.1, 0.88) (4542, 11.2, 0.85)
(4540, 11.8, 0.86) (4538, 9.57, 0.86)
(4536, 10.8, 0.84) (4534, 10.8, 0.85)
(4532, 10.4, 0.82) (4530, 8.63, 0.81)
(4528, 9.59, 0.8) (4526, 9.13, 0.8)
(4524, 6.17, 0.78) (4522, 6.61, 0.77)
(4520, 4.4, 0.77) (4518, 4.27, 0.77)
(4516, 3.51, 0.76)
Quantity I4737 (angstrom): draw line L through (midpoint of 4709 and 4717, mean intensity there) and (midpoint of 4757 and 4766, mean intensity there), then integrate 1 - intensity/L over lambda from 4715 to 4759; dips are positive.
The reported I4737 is 1.3 angstrom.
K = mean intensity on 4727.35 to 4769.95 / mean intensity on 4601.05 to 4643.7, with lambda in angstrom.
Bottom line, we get 1.0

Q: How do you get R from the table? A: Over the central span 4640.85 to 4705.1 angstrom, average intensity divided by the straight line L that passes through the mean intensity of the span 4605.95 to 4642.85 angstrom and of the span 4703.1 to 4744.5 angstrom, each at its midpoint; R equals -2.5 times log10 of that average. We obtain -0.07 mag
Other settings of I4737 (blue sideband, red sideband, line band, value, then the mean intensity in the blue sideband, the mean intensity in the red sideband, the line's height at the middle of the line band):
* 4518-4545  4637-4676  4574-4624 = -4.8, 9.14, 11.7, 10.5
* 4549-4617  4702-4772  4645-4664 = -1.8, 11.8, 11.2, 11.5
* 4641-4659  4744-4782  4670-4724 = 2.3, 12.9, 11.2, 12.2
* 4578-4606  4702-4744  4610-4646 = 0.9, 11.6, 11.2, 11.5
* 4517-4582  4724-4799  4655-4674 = 0.1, 10.7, 11.4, 11.1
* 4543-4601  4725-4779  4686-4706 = -1.1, 12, 11.2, 11.4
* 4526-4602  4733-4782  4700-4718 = -0.1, 11.5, 11.3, 11.4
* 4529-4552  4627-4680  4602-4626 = 0.4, 10.8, 11.6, 11.3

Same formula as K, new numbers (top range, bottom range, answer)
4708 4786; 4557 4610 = 0.95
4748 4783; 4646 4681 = 0.96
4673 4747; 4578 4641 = 1.02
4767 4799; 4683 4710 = 0.99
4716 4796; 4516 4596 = 1.05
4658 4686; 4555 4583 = 0.93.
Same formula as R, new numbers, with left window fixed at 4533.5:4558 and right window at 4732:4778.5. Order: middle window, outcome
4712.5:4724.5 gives 0.04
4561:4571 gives -0.09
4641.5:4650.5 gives -0.12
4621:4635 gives 0.00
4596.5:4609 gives 0.02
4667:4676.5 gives 0.06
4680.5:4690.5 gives -0.09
